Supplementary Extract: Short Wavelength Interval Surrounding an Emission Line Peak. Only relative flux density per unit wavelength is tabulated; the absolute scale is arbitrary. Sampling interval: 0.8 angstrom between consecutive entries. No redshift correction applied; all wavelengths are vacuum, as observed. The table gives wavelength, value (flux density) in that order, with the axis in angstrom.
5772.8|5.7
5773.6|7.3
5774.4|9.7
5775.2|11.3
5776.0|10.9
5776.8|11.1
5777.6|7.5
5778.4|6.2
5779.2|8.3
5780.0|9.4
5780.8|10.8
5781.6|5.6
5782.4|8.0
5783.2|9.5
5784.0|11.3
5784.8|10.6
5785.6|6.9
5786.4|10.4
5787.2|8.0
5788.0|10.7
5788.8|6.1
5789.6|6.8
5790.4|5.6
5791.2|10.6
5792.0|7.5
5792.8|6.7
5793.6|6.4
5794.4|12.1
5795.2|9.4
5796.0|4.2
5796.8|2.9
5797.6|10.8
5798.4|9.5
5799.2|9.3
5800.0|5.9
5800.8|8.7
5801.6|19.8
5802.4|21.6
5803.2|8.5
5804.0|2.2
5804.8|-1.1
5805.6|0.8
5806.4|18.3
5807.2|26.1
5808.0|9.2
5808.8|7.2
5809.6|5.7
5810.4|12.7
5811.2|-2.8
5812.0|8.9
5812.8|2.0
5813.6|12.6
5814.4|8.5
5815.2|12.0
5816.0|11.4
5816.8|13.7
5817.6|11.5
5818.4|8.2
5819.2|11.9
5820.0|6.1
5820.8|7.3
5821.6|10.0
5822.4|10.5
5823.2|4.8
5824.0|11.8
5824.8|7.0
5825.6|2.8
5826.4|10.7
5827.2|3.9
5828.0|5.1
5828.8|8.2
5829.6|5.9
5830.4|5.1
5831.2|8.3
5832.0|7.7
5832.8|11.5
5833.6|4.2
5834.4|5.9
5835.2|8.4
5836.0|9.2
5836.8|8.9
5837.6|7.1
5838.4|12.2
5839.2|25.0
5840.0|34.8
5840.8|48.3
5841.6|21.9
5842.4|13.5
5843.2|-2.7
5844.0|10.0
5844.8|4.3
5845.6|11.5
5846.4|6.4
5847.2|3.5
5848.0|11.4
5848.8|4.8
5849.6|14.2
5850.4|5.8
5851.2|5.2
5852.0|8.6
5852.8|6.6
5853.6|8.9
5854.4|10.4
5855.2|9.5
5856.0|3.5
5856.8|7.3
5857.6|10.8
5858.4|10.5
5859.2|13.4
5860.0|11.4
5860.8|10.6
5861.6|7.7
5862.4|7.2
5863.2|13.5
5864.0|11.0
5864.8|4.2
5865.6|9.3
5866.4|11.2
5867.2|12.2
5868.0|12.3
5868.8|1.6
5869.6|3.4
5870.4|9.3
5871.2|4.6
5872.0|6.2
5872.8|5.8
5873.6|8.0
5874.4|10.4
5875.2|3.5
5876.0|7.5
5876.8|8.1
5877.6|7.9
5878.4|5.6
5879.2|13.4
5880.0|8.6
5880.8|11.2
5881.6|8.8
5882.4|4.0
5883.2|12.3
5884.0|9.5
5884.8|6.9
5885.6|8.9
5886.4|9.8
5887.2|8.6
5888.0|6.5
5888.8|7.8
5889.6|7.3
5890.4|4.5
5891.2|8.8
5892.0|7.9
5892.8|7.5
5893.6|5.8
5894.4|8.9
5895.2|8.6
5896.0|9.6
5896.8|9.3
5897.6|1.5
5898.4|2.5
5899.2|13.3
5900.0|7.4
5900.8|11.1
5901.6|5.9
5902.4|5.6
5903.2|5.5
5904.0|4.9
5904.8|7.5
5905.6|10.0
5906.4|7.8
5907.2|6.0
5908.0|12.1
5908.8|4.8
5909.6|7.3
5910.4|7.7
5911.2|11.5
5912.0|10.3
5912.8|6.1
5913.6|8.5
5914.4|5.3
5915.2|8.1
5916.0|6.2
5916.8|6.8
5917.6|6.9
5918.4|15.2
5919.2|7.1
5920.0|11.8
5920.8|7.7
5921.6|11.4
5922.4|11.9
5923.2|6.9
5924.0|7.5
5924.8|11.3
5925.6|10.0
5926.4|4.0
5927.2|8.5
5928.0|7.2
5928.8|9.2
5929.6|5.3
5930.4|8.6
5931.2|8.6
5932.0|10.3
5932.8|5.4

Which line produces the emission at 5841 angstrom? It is H-beta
